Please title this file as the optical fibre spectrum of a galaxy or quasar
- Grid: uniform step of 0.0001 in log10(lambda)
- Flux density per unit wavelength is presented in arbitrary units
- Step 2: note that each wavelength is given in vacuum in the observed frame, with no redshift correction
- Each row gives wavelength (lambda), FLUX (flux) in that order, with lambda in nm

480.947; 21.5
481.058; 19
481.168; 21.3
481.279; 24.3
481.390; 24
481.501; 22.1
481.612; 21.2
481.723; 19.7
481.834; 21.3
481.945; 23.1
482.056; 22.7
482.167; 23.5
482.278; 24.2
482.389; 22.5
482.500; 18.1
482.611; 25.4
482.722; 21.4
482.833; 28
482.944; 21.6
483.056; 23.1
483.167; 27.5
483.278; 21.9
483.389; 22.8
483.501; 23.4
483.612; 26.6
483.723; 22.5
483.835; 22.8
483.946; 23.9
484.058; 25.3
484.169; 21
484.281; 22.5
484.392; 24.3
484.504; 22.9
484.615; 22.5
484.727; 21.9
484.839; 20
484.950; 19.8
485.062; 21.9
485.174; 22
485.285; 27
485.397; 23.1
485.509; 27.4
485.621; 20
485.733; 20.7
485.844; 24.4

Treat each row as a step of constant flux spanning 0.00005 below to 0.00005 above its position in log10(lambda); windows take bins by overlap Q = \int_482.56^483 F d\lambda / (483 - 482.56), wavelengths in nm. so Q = 24.1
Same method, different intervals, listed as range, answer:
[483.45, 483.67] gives 25.1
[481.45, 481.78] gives 21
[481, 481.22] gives 20.2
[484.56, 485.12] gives 21.2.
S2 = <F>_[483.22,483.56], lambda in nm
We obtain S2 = 22.8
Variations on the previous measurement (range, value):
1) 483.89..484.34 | 23.2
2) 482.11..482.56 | 22.1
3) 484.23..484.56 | 23.3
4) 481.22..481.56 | 23.4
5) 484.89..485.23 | 21.3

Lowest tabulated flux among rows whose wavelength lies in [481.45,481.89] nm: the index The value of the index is 19.7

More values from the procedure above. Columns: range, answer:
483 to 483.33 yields 21.9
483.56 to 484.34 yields 21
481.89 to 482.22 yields 22.7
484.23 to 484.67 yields 22.5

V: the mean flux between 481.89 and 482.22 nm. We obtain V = 23.1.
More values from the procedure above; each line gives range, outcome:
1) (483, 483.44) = 23.9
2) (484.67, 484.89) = 20.9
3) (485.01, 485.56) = 24.3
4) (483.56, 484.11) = 24.2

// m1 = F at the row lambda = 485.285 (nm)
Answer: 27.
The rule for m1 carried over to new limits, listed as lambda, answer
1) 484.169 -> 21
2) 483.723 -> 22.5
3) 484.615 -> 22.5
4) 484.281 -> 22.5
